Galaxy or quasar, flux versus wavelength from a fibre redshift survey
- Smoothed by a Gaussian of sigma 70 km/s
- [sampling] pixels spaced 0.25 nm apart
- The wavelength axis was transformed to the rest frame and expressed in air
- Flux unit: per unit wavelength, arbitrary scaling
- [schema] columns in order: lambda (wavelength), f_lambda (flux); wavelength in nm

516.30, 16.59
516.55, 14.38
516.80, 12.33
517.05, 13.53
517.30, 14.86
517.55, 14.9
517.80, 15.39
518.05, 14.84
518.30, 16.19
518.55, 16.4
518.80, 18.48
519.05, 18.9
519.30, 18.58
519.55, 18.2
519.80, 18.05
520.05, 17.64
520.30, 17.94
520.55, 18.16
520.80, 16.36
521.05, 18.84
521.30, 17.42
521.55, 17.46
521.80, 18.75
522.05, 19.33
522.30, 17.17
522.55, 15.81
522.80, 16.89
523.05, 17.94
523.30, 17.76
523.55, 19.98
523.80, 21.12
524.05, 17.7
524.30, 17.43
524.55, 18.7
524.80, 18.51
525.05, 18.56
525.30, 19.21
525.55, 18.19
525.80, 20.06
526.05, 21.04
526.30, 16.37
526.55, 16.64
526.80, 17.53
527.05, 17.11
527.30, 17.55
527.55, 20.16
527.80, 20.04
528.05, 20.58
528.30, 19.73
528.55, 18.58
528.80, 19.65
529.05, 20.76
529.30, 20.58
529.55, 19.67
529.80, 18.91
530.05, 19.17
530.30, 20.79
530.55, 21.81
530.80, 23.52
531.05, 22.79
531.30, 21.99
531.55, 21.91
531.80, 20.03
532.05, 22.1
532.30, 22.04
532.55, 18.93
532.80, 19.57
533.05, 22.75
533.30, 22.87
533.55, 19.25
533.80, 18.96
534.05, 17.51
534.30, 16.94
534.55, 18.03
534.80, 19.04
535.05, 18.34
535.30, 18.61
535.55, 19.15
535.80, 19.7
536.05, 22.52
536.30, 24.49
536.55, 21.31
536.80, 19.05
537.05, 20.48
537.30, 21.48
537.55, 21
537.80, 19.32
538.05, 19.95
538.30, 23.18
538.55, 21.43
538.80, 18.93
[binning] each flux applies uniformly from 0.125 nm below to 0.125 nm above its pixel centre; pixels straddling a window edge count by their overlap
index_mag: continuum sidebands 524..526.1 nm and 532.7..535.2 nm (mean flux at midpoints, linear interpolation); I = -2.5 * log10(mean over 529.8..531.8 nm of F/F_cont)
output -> -0.12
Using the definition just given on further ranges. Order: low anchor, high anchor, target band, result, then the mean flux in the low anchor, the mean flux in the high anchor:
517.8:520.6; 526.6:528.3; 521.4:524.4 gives 0.00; 17.5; 18.8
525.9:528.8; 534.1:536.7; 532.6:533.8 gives -0.07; 18.7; 19.7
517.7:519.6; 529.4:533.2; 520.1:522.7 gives 0.02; 17.1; 21.1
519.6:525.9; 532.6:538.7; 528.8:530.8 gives -0.06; 18.2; 20.2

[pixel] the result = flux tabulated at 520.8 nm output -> 16.36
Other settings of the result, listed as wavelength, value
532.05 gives 22.1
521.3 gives 17.42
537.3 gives 21.48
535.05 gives 18.34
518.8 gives 18.48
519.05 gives 18.9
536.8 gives 19.05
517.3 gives 14.86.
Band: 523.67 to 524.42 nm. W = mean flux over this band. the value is 18.8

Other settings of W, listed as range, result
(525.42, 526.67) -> 18.5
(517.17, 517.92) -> 15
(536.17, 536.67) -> 22.9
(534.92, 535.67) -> 18.7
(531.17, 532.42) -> 21.6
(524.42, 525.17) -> 18.6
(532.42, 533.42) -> 21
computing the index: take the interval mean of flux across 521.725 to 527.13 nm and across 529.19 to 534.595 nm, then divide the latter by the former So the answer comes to 1.12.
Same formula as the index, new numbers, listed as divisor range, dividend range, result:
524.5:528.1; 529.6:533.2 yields 1.13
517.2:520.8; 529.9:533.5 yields 1.26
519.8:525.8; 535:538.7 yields 1.14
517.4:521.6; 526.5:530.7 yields 1.13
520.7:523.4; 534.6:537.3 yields 1.15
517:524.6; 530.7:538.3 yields 1.17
